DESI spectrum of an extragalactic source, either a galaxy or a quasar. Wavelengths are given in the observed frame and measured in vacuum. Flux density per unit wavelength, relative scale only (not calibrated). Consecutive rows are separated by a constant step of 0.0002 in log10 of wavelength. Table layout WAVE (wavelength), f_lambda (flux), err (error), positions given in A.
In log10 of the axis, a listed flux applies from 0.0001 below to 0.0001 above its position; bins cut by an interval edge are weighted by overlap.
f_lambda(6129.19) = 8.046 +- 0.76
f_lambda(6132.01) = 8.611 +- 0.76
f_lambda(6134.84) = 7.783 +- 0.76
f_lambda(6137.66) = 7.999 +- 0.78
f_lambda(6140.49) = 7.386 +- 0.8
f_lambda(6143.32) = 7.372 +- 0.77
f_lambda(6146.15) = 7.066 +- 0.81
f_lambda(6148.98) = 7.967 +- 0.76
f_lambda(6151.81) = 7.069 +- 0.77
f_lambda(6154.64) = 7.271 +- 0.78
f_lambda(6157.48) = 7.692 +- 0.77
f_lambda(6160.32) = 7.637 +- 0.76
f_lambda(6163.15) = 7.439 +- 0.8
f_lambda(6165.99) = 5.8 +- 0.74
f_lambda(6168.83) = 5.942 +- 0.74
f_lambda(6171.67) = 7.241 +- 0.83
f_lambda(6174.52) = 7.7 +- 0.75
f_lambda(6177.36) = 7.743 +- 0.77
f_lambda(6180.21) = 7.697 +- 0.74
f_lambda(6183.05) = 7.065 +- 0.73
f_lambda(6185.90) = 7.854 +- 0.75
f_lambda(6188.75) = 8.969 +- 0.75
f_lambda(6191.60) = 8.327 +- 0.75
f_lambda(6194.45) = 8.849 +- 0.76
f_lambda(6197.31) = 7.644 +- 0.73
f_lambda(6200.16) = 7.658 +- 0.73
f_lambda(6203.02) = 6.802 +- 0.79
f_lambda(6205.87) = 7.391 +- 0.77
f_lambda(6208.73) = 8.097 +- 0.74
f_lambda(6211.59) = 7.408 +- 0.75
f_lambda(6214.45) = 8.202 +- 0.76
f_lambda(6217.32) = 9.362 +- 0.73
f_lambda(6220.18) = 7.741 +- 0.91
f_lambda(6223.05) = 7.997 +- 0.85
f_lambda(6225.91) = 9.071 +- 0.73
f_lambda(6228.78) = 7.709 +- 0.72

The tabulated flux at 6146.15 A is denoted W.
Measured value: 7.066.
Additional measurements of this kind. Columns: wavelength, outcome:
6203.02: 6.802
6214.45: 8.202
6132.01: 8.611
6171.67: 7.241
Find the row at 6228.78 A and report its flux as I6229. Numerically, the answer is 7.709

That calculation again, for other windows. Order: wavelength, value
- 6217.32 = 9.362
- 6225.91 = 9.071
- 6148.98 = 7.967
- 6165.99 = 5.8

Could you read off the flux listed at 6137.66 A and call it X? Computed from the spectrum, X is 7.999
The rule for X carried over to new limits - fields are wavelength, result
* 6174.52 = 7.7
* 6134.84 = 7.783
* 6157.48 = 7.692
